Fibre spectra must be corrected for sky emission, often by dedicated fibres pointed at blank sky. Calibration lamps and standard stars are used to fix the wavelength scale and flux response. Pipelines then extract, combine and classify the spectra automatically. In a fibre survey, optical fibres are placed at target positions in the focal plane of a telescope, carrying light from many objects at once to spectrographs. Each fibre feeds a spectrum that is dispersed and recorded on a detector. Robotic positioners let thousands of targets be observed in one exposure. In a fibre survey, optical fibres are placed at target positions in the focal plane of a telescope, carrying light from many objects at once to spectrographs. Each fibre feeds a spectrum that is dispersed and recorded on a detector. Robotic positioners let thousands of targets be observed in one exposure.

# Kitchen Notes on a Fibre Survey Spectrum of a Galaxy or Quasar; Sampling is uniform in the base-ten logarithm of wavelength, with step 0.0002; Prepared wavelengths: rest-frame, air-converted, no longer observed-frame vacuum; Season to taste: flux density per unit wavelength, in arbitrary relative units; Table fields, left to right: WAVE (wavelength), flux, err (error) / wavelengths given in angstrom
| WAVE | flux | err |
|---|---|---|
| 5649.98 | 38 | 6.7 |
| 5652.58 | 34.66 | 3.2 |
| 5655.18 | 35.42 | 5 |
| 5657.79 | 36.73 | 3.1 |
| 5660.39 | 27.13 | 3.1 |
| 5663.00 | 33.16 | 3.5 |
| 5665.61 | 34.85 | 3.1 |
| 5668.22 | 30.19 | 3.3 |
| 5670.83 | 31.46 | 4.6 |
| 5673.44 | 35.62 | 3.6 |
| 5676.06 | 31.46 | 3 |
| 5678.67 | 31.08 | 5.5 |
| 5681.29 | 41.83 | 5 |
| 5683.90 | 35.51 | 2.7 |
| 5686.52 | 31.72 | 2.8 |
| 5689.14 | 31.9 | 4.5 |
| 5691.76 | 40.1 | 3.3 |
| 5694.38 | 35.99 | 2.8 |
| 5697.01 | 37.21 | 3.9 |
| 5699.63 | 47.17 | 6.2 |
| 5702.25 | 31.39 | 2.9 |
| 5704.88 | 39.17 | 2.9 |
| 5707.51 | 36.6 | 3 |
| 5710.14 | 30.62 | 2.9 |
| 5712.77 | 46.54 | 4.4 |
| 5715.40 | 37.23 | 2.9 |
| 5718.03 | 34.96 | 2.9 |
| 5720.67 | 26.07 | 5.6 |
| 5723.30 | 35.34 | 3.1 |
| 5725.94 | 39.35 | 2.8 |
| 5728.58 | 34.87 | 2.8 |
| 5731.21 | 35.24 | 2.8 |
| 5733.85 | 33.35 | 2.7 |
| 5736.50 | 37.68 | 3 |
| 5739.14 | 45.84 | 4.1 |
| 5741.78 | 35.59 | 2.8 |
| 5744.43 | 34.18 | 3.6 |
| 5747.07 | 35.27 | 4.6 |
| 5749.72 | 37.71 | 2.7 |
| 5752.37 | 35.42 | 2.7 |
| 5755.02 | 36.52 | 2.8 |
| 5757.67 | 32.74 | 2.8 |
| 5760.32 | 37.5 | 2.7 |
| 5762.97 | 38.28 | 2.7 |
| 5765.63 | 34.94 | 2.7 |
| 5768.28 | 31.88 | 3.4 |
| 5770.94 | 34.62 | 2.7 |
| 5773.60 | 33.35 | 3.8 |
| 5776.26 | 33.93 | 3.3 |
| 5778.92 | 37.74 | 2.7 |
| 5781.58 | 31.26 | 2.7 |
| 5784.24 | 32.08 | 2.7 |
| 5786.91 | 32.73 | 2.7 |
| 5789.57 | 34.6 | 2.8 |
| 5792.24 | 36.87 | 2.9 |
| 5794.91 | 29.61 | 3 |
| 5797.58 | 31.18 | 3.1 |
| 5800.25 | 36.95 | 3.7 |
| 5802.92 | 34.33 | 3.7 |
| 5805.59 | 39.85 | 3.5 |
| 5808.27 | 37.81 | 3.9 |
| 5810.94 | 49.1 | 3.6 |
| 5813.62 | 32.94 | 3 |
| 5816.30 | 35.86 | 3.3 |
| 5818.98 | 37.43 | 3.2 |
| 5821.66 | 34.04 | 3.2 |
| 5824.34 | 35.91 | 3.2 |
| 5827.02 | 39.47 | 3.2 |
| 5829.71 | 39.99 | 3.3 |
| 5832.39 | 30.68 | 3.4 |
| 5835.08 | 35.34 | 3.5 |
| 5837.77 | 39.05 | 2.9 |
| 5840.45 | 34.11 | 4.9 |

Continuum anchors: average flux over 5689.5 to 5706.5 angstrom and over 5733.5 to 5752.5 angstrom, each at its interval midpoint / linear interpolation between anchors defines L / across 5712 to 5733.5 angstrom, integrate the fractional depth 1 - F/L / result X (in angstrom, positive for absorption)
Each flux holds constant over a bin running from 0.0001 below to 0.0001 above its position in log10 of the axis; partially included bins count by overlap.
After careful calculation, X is 1.0 angstrom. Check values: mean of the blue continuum 38.1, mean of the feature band 35.8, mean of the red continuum 37.1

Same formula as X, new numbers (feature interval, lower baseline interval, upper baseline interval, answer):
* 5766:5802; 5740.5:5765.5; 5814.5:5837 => 2.32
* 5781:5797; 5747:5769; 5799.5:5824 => 1.70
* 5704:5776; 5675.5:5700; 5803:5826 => 1.71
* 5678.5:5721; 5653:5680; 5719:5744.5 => -2.78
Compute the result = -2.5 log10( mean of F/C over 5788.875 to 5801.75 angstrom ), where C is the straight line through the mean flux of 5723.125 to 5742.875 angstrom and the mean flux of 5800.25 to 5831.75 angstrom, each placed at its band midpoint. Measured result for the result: 0.12 mag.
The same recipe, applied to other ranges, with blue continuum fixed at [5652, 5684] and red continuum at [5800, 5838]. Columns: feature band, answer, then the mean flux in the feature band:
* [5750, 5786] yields 0.04 mag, 34.7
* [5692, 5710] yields -0.09 mag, 37.6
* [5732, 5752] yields -0.05 mag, 36.9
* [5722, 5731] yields -0.04 mag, 36.4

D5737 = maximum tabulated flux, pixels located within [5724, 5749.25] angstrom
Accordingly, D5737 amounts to 45.84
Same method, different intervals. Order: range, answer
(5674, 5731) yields 47.17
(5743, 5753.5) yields 37.71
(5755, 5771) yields 38.28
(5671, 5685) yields 41.83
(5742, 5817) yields 49.1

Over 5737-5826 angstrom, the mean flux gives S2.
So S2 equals 35.7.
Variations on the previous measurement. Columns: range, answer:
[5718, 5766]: 35.9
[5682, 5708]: 36.8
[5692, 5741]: 37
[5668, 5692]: 34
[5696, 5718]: 38.1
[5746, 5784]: 35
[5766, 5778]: 33.7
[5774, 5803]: 33.7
